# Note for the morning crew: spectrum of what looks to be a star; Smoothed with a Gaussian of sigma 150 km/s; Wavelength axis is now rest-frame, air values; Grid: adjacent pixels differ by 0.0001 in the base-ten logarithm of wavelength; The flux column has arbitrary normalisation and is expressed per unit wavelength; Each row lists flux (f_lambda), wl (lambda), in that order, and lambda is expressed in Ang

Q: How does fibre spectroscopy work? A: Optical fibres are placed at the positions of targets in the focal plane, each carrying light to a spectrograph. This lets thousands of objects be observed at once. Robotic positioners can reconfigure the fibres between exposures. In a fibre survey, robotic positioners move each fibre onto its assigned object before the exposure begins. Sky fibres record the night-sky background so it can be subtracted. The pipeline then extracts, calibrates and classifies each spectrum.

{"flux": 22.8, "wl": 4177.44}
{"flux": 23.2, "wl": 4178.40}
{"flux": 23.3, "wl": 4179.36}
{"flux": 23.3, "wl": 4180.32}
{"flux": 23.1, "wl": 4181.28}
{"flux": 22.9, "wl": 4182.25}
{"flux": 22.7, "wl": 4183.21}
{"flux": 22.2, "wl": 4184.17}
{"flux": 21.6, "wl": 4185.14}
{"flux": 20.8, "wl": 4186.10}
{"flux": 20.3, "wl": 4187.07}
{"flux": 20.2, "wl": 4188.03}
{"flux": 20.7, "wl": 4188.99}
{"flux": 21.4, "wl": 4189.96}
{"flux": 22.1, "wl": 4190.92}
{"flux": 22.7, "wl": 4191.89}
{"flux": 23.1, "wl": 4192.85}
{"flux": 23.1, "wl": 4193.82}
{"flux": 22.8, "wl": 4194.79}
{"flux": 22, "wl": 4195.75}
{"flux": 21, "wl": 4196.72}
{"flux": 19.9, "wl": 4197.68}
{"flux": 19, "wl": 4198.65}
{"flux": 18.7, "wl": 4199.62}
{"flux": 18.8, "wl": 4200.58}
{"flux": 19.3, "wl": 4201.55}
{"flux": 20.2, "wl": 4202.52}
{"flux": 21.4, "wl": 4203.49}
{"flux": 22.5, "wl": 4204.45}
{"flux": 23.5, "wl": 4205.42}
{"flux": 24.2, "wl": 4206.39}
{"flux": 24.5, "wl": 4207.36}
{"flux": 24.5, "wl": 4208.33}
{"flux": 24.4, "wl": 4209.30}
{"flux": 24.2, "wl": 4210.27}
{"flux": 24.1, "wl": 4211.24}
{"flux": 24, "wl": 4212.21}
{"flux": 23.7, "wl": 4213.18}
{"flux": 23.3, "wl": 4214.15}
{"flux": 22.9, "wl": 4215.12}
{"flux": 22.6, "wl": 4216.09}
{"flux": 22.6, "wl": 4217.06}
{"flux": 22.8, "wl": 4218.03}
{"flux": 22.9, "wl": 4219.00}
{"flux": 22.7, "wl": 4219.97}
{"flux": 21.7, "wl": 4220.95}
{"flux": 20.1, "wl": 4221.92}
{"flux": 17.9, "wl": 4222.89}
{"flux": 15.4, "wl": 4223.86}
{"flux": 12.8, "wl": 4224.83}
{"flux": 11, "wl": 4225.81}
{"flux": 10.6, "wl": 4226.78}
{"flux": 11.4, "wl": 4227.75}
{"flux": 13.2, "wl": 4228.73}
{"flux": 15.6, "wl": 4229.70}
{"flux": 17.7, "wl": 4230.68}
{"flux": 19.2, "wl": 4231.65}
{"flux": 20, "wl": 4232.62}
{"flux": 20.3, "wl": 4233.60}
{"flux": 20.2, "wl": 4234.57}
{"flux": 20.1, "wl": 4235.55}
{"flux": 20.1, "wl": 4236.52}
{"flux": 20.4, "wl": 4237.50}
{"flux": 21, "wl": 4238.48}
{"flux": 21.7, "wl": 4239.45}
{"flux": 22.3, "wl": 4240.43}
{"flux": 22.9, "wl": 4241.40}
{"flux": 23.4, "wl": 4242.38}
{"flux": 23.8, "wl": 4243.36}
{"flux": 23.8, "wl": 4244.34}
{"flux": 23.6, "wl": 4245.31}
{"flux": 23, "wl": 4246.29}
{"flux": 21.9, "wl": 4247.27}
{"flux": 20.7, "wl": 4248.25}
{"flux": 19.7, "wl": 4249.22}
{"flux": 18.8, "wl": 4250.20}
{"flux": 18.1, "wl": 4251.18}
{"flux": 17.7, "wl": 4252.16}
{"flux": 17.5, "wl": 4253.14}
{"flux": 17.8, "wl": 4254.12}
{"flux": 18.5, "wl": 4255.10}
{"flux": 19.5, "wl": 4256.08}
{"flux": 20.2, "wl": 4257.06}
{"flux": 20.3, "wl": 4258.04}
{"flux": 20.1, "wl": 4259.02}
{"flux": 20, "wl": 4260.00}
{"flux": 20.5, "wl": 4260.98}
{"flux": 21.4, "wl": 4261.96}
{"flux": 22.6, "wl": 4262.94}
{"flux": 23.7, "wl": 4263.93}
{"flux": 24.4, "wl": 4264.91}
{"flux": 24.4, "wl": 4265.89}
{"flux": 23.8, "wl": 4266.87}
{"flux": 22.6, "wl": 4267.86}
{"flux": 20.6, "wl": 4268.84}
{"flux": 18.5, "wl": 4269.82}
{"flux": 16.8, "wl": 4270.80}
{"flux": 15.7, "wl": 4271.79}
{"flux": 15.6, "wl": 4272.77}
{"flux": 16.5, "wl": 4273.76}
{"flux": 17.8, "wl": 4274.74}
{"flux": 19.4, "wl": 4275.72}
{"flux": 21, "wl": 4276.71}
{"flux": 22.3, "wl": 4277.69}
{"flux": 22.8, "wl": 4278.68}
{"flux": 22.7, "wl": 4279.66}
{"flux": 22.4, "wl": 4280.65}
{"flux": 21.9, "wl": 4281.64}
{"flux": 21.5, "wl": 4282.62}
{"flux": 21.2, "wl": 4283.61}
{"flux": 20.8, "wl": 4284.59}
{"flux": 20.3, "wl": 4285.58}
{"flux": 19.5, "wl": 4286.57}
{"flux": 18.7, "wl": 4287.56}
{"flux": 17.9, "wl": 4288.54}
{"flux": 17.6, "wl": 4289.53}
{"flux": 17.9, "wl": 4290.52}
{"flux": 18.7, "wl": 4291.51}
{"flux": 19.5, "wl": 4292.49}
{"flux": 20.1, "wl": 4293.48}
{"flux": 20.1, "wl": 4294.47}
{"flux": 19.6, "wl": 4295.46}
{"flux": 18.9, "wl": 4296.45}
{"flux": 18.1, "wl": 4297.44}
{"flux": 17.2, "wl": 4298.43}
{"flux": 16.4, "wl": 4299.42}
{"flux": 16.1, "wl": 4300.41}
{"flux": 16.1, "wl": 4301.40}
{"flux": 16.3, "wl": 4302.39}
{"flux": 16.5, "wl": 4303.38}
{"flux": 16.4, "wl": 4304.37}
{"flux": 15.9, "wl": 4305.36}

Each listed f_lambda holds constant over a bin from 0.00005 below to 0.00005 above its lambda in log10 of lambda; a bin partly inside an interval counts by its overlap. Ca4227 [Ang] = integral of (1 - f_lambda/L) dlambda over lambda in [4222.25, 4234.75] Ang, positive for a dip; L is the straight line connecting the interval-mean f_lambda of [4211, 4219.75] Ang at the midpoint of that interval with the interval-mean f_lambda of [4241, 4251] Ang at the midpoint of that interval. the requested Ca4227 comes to 3.8 Ang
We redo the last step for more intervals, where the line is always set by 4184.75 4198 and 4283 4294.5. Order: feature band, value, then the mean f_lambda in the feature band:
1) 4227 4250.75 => 0.4 Ang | 20.1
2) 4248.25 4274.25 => 0.2 Ang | 19.8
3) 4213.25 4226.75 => 0.8 Ang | 19.7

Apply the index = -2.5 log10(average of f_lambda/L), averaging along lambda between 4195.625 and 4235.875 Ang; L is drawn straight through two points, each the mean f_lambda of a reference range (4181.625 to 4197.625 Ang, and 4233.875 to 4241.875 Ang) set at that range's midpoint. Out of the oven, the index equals 0.07 mag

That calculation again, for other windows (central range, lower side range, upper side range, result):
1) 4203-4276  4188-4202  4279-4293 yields 0.01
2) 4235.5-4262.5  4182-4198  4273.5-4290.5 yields 0.01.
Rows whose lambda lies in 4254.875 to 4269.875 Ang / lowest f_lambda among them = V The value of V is 18.5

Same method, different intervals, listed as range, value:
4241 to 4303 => 15.6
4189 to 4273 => 10.6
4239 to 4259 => 17.5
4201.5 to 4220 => 19.3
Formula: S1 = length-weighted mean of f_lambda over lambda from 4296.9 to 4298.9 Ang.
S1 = 17.7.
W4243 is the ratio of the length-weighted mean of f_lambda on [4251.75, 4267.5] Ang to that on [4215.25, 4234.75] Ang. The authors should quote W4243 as 1.1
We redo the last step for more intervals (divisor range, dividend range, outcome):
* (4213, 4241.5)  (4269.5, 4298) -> 1.01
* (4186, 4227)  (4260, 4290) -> 0.97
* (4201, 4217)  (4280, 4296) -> 0.86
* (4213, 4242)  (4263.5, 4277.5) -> 1.04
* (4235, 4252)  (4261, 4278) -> 0.95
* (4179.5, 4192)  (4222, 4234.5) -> 0.72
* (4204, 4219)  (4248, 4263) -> 0.83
